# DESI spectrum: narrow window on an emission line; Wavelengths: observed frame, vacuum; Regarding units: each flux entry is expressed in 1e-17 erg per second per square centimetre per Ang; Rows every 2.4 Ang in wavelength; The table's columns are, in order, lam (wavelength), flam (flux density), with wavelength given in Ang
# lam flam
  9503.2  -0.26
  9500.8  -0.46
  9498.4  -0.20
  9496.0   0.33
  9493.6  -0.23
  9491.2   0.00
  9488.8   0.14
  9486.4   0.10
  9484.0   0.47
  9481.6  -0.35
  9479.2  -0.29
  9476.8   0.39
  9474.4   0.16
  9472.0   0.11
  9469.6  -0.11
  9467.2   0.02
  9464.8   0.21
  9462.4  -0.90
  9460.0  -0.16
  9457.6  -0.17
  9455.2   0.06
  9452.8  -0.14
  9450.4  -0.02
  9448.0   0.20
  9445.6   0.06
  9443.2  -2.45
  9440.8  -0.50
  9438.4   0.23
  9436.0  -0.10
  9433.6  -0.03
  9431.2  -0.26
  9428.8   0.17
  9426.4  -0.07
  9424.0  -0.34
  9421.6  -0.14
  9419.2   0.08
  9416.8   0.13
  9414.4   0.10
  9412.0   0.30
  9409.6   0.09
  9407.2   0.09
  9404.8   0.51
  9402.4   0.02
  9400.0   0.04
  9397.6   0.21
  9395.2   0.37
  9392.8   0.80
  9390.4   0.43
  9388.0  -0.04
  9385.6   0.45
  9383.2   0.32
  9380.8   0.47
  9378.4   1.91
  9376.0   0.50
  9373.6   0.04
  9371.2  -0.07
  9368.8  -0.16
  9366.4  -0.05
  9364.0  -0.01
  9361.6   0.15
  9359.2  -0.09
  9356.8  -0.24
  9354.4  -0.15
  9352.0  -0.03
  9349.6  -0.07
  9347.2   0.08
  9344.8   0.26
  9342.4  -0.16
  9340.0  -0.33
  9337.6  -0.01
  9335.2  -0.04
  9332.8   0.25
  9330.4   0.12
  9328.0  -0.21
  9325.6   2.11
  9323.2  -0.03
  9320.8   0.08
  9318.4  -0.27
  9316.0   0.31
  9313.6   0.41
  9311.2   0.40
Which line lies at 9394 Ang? H-beta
